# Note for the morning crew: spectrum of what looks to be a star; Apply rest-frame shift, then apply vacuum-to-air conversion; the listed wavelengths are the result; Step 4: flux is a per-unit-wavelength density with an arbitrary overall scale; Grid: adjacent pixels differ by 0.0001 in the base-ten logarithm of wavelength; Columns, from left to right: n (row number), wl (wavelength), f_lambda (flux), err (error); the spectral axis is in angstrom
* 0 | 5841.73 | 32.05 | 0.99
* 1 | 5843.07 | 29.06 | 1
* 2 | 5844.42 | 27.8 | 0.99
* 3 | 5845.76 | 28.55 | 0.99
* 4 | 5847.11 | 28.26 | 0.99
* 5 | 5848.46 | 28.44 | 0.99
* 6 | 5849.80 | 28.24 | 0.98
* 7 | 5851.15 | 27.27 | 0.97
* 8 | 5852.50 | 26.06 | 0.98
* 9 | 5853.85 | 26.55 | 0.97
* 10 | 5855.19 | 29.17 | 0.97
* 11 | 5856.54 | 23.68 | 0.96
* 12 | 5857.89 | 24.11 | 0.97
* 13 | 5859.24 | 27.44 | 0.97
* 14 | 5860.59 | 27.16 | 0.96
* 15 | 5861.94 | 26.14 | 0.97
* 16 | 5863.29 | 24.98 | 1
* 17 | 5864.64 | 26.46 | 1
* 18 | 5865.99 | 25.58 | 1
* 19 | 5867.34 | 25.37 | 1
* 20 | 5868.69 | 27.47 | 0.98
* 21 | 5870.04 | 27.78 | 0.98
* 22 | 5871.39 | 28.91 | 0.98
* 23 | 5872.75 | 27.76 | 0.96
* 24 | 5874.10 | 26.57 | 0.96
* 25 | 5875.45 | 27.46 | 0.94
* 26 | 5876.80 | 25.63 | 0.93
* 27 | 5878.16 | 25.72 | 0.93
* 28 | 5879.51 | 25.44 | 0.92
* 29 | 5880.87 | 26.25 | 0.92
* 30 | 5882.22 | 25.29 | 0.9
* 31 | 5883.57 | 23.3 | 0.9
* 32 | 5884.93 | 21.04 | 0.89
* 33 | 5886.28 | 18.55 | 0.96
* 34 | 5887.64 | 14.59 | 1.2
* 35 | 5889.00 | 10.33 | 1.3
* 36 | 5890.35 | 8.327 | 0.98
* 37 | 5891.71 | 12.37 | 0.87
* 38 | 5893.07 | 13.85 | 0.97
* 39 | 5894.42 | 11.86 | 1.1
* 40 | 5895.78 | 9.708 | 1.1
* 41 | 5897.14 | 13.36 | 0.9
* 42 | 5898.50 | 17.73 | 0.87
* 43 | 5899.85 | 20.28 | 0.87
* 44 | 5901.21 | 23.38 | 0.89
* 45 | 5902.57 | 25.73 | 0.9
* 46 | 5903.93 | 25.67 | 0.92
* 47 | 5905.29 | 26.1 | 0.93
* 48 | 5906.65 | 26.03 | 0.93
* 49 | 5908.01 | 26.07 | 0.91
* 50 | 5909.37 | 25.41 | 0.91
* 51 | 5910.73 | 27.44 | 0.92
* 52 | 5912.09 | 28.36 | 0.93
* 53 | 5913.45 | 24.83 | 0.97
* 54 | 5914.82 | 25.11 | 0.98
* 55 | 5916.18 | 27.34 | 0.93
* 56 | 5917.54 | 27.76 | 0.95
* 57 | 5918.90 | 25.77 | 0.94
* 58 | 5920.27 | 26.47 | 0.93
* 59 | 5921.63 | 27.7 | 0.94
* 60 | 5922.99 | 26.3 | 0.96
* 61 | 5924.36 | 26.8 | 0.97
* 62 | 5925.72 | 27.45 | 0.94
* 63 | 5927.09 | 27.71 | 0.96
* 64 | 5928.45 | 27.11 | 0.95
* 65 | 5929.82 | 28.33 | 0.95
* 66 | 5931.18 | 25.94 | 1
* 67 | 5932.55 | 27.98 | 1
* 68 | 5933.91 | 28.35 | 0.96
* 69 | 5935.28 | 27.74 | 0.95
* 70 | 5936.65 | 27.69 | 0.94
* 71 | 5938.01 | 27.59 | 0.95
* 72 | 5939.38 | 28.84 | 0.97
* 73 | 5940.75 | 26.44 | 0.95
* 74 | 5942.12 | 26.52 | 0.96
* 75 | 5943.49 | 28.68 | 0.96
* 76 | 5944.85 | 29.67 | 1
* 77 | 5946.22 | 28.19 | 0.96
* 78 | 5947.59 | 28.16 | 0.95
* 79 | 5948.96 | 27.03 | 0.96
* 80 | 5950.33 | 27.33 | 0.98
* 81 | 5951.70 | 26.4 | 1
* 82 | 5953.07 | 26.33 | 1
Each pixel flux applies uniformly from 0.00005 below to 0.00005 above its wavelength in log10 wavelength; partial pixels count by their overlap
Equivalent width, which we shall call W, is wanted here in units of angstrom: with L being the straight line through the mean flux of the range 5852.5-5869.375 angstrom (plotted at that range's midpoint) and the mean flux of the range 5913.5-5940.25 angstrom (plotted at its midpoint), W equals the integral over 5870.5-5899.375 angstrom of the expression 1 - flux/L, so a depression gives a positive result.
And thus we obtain 7.3 angstrom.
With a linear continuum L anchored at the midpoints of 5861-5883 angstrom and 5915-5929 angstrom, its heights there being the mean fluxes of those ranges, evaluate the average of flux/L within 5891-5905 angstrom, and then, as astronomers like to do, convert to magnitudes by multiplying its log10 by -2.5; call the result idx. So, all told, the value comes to 0.452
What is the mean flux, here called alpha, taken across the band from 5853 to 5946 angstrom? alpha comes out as 24.5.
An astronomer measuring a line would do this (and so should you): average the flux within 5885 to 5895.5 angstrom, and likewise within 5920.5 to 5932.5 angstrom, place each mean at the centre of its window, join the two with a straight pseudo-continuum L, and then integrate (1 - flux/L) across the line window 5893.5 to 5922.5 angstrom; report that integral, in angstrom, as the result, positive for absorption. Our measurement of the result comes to -4.6 angstrom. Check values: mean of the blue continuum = 13.2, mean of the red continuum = 27.2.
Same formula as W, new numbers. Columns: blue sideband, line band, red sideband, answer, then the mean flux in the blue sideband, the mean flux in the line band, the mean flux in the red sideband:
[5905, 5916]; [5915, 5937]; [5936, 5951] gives -0.2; 26.2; 27.2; 27.8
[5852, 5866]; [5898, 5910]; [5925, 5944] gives 1.3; 26.1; 24.1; 27.6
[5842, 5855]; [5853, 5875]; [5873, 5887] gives -0.2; 28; 26.6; 24.6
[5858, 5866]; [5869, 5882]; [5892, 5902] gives -2.7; 26.2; 26.8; 15.7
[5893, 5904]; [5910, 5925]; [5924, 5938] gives -2.1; 17.8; 26.7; 27.5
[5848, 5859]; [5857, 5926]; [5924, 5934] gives 9.3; 26.7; 23.4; 27.4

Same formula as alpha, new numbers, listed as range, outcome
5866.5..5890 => 23.8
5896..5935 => 25.4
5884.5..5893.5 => 14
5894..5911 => 21.4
